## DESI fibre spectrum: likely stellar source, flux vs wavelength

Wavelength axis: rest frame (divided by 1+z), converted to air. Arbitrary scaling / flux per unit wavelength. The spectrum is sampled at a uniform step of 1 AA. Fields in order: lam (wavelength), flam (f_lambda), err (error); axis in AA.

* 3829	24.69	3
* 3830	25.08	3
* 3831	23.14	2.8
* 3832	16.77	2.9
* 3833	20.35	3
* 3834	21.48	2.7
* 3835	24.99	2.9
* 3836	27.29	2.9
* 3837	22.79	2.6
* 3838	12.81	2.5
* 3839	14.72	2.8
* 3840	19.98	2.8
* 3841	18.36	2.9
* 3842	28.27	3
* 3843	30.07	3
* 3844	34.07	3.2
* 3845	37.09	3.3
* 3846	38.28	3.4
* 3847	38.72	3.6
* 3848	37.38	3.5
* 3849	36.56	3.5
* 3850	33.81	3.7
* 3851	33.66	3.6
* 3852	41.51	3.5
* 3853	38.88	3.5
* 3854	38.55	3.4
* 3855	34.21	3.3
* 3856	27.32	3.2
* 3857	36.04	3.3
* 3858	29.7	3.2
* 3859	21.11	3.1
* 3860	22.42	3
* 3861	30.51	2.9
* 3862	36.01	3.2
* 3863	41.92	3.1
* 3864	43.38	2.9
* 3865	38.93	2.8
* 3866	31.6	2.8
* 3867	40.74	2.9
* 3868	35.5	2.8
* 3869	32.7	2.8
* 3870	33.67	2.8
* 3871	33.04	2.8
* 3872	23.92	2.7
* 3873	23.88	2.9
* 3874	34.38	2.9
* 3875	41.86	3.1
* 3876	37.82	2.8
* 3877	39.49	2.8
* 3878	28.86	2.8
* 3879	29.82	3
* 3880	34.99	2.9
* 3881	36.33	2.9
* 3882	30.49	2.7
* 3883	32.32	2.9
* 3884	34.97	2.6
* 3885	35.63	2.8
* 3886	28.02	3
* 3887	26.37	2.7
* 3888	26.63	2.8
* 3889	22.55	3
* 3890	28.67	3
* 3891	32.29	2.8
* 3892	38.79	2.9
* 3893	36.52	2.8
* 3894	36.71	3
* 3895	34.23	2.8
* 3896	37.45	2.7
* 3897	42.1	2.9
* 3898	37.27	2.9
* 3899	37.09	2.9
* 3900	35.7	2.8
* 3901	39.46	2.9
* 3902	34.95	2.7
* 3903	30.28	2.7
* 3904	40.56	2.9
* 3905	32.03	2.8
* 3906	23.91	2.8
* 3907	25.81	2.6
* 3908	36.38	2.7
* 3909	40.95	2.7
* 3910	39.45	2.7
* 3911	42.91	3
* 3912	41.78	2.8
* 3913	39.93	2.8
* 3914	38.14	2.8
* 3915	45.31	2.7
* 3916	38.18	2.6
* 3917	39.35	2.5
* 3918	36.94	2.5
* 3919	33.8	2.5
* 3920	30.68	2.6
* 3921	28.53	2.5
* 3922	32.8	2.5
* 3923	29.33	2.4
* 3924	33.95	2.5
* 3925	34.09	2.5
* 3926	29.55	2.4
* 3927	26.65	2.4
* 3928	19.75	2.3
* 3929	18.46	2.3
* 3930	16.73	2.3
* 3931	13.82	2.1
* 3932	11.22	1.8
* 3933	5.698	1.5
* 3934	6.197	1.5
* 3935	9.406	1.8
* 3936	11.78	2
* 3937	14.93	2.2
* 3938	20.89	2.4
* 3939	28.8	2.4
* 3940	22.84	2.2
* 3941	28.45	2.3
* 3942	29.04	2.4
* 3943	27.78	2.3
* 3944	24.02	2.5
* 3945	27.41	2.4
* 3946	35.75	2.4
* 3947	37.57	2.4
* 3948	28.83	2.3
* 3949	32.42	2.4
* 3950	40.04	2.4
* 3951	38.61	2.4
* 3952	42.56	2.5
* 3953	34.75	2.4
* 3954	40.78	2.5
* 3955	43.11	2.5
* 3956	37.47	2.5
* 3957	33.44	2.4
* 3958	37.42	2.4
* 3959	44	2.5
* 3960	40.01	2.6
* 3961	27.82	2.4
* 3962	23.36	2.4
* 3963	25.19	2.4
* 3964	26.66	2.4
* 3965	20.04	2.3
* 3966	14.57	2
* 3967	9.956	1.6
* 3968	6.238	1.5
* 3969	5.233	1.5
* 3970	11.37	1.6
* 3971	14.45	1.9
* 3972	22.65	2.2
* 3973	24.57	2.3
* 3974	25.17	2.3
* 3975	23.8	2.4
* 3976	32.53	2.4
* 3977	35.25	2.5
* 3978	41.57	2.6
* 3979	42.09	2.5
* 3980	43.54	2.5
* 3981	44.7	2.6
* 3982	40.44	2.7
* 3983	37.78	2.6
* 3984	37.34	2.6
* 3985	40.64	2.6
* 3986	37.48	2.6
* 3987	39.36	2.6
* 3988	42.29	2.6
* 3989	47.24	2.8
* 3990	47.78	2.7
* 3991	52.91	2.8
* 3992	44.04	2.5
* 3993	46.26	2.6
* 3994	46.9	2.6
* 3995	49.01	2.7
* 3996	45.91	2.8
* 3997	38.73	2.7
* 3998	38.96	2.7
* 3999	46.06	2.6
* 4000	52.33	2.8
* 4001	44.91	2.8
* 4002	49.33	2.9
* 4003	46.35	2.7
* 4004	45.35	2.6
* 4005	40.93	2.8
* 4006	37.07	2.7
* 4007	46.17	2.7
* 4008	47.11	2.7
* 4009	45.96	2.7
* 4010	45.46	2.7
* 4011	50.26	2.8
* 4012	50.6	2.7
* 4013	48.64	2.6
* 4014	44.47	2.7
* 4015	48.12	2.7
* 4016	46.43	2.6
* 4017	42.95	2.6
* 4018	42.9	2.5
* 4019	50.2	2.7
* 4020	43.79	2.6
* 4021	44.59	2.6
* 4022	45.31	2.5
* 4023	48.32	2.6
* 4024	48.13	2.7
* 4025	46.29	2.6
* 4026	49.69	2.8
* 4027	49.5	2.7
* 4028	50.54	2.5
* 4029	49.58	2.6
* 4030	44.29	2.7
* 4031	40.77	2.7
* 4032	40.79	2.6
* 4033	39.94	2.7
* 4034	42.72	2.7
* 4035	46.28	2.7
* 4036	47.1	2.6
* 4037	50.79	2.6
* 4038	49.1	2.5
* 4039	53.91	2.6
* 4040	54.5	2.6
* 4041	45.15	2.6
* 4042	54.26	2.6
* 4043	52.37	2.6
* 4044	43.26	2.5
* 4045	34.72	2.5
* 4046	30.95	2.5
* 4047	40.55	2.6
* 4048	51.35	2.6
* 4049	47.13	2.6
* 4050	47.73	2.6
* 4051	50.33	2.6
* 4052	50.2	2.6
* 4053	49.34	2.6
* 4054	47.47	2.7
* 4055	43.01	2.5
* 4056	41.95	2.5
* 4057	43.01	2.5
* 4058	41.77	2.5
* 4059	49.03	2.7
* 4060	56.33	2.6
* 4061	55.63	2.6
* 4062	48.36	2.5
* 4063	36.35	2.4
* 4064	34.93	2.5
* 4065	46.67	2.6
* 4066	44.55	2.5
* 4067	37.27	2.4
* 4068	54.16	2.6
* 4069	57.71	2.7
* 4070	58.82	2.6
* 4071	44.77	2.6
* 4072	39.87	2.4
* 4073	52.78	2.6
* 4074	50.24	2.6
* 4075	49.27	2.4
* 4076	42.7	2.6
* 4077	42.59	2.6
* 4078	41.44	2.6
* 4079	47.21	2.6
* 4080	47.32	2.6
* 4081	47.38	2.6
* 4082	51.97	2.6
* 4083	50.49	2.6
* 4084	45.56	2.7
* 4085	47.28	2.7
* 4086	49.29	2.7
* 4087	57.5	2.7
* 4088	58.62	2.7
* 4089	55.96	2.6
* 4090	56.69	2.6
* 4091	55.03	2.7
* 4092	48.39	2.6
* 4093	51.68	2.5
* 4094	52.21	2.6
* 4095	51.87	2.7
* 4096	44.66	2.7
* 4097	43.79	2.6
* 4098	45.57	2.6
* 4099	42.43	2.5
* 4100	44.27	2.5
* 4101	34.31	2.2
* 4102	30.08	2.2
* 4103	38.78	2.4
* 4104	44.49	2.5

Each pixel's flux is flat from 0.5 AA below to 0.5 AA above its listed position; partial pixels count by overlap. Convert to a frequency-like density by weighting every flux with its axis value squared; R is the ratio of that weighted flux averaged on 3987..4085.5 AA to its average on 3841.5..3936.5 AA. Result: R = 1.6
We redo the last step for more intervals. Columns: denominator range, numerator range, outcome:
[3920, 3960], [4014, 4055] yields 1.75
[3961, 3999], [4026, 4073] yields 1.45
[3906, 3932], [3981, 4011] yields 1.44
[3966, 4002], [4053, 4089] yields 1.39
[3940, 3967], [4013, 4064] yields 1.52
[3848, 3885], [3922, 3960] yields 0.85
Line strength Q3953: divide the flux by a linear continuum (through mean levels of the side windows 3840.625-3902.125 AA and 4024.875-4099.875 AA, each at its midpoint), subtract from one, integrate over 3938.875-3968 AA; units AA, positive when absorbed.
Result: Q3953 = 6.5 AA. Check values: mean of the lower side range 33.8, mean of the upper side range 47.5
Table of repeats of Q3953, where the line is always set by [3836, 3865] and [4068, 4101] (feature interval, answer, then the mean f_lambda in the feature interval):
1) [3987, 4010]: -1.5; 45.4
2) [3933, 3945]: 5.7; 20.1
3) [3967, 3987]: 5.6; 29.6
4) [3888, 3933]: 4.2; 32.5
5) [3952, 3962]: 0.6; 37.2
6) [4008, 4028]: -1.3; 47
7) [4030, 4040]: -0.2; 46.1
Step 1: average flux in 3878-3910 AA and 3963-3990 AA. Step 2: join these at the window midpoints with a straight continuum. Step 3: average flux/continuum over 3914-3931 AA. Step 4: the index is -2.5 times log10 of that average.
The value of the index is 0.059 mag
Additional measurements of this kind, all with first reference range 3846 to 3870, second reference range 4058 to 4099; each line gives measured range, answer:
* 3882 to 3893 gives 0.19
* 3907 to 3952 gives 0.33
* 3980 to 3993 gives 0.00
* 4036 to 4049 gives -0.01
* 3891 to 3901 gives 0.00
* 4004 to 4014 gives -0.03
